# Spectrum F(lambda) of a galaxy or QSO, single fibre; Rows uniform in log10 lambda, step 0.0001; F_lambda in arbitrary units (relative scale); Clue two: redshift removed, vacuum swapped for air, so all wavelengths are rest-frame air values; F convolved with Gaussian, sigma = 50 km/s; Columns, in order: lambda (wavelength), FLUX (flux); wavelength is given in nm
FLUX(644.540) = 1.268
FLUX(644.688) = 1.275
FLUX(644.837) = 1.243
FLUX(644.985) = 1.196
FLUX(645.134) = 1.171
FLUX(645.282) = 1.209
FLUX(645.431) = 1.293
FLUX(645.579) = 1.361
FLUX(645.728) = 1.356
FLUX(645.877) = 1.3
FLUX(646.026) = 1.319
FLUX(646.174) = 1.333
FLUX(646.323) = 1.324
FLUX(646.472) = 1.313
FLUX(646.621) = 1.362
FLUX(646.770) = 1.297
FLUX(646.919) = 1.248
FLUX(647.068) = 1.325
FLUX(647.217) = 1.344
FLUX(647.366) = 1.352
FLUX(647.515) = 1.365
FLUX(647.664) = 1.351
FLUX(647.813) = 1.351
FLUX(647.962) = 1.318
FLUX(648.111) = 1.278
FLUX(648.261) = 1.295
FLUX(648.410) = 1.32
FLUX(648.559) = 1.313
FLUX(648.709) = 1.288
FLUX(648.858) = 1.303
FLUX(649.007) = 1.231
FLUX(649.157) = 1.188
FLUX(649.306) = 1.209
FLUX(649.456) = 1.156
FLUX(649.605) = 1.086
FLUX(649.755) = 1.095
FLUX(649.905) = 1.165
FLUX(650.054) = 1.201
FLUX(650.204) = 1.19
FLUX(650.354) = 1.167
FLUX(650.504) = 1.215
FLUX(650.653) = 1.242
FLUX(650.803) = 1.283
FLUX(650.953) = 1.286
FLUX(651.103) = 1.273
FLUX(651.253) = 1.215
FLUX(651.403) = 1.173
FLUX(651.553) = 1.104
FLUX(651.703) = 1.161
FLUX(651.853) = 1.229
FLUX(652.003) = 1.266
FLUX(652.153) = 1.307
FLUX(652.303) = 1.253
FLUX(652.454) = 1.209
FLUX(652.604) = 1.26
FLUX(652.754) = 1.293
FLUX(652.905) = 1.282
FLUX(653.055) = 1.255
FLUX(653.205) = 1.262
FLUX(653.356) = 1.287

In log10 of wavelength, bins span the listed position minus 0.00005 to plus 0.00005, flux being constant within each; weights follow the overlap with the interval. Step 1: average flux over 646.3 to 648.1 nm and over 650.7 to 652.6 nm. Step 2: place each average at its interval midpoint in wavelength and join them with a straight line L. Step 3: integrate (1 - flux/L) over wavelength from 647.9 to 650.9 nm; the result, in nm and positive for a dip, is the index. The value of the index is 0.124 nm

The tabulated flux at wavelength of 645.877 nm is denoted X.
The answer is 1.3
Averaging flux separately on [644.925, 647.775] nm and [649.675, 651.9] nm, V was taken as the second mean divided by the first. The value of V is 0.92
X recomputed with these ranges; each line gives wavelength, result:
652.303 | 1.253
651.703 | 1.161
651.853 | 1.229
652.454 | 1.209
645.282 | 1.209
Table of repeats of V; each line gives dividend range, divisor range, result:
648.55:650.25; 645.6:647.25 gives 0.91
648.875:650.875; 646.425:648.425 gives 0.90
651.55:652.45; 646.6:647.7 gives 0.92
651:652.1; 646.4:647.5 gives 0.91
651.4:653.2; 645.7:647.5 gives 0.93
